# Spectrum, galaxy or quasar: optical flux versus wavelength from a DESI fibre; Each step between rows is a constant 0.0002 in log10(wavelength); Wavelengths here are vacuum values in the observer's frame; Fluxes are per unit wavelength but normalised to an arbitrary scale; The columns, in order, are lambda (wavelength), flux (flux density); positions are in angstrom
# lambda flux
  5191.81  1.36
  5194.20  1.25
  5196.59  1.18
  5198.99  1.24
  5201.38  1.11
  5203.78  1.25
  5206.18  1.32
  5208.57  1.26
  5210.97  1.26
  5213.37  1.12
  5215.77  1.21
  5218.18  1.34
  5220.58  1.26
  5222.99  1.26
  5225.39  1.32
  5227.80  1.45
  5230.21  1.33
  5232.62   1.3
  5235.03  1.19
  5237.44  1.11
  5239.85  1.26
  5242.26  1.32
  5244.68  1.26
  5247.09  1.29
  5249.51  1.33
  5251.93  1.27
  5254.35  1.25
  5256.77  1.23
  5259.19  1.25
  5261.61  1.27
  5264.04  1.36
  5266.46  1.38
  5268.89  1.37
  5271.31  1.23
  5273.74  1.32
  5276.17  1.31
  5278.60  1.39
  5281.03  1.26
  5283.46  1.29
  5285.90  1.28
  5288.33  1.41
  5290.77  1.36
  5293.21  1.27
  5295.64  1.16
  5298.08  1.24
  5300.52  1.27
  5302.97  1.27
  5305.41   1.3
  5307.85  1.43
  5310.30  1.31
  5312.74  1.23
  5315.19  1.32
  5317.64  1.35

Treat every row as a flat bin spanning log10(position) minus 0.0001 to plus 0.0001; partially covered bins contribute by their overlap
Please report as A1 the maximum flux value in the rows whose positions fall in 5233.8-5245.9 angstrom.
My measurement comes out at 1.32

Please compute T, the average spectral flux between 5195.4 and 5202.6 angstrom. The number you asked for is 1.18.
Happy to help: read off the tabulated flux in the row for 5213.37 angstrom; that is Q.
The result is 1.12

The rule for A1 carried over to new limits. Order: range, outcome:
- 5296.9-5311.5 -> 1.43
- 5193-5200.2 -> 1.25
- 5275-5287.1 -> 1.39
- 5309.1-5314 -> 1.31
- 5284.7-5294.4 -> 1.41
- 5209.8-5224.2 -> 1.34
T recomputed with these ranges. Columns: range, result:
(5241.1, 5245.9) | 1.29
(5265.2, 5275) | 1.33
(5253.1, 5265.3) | 1.27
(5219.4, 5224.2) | 1.26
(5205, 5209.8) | 1.29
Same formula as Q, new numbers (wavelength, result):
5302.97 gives 1.27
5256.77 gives 1.23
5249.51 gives 1.33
